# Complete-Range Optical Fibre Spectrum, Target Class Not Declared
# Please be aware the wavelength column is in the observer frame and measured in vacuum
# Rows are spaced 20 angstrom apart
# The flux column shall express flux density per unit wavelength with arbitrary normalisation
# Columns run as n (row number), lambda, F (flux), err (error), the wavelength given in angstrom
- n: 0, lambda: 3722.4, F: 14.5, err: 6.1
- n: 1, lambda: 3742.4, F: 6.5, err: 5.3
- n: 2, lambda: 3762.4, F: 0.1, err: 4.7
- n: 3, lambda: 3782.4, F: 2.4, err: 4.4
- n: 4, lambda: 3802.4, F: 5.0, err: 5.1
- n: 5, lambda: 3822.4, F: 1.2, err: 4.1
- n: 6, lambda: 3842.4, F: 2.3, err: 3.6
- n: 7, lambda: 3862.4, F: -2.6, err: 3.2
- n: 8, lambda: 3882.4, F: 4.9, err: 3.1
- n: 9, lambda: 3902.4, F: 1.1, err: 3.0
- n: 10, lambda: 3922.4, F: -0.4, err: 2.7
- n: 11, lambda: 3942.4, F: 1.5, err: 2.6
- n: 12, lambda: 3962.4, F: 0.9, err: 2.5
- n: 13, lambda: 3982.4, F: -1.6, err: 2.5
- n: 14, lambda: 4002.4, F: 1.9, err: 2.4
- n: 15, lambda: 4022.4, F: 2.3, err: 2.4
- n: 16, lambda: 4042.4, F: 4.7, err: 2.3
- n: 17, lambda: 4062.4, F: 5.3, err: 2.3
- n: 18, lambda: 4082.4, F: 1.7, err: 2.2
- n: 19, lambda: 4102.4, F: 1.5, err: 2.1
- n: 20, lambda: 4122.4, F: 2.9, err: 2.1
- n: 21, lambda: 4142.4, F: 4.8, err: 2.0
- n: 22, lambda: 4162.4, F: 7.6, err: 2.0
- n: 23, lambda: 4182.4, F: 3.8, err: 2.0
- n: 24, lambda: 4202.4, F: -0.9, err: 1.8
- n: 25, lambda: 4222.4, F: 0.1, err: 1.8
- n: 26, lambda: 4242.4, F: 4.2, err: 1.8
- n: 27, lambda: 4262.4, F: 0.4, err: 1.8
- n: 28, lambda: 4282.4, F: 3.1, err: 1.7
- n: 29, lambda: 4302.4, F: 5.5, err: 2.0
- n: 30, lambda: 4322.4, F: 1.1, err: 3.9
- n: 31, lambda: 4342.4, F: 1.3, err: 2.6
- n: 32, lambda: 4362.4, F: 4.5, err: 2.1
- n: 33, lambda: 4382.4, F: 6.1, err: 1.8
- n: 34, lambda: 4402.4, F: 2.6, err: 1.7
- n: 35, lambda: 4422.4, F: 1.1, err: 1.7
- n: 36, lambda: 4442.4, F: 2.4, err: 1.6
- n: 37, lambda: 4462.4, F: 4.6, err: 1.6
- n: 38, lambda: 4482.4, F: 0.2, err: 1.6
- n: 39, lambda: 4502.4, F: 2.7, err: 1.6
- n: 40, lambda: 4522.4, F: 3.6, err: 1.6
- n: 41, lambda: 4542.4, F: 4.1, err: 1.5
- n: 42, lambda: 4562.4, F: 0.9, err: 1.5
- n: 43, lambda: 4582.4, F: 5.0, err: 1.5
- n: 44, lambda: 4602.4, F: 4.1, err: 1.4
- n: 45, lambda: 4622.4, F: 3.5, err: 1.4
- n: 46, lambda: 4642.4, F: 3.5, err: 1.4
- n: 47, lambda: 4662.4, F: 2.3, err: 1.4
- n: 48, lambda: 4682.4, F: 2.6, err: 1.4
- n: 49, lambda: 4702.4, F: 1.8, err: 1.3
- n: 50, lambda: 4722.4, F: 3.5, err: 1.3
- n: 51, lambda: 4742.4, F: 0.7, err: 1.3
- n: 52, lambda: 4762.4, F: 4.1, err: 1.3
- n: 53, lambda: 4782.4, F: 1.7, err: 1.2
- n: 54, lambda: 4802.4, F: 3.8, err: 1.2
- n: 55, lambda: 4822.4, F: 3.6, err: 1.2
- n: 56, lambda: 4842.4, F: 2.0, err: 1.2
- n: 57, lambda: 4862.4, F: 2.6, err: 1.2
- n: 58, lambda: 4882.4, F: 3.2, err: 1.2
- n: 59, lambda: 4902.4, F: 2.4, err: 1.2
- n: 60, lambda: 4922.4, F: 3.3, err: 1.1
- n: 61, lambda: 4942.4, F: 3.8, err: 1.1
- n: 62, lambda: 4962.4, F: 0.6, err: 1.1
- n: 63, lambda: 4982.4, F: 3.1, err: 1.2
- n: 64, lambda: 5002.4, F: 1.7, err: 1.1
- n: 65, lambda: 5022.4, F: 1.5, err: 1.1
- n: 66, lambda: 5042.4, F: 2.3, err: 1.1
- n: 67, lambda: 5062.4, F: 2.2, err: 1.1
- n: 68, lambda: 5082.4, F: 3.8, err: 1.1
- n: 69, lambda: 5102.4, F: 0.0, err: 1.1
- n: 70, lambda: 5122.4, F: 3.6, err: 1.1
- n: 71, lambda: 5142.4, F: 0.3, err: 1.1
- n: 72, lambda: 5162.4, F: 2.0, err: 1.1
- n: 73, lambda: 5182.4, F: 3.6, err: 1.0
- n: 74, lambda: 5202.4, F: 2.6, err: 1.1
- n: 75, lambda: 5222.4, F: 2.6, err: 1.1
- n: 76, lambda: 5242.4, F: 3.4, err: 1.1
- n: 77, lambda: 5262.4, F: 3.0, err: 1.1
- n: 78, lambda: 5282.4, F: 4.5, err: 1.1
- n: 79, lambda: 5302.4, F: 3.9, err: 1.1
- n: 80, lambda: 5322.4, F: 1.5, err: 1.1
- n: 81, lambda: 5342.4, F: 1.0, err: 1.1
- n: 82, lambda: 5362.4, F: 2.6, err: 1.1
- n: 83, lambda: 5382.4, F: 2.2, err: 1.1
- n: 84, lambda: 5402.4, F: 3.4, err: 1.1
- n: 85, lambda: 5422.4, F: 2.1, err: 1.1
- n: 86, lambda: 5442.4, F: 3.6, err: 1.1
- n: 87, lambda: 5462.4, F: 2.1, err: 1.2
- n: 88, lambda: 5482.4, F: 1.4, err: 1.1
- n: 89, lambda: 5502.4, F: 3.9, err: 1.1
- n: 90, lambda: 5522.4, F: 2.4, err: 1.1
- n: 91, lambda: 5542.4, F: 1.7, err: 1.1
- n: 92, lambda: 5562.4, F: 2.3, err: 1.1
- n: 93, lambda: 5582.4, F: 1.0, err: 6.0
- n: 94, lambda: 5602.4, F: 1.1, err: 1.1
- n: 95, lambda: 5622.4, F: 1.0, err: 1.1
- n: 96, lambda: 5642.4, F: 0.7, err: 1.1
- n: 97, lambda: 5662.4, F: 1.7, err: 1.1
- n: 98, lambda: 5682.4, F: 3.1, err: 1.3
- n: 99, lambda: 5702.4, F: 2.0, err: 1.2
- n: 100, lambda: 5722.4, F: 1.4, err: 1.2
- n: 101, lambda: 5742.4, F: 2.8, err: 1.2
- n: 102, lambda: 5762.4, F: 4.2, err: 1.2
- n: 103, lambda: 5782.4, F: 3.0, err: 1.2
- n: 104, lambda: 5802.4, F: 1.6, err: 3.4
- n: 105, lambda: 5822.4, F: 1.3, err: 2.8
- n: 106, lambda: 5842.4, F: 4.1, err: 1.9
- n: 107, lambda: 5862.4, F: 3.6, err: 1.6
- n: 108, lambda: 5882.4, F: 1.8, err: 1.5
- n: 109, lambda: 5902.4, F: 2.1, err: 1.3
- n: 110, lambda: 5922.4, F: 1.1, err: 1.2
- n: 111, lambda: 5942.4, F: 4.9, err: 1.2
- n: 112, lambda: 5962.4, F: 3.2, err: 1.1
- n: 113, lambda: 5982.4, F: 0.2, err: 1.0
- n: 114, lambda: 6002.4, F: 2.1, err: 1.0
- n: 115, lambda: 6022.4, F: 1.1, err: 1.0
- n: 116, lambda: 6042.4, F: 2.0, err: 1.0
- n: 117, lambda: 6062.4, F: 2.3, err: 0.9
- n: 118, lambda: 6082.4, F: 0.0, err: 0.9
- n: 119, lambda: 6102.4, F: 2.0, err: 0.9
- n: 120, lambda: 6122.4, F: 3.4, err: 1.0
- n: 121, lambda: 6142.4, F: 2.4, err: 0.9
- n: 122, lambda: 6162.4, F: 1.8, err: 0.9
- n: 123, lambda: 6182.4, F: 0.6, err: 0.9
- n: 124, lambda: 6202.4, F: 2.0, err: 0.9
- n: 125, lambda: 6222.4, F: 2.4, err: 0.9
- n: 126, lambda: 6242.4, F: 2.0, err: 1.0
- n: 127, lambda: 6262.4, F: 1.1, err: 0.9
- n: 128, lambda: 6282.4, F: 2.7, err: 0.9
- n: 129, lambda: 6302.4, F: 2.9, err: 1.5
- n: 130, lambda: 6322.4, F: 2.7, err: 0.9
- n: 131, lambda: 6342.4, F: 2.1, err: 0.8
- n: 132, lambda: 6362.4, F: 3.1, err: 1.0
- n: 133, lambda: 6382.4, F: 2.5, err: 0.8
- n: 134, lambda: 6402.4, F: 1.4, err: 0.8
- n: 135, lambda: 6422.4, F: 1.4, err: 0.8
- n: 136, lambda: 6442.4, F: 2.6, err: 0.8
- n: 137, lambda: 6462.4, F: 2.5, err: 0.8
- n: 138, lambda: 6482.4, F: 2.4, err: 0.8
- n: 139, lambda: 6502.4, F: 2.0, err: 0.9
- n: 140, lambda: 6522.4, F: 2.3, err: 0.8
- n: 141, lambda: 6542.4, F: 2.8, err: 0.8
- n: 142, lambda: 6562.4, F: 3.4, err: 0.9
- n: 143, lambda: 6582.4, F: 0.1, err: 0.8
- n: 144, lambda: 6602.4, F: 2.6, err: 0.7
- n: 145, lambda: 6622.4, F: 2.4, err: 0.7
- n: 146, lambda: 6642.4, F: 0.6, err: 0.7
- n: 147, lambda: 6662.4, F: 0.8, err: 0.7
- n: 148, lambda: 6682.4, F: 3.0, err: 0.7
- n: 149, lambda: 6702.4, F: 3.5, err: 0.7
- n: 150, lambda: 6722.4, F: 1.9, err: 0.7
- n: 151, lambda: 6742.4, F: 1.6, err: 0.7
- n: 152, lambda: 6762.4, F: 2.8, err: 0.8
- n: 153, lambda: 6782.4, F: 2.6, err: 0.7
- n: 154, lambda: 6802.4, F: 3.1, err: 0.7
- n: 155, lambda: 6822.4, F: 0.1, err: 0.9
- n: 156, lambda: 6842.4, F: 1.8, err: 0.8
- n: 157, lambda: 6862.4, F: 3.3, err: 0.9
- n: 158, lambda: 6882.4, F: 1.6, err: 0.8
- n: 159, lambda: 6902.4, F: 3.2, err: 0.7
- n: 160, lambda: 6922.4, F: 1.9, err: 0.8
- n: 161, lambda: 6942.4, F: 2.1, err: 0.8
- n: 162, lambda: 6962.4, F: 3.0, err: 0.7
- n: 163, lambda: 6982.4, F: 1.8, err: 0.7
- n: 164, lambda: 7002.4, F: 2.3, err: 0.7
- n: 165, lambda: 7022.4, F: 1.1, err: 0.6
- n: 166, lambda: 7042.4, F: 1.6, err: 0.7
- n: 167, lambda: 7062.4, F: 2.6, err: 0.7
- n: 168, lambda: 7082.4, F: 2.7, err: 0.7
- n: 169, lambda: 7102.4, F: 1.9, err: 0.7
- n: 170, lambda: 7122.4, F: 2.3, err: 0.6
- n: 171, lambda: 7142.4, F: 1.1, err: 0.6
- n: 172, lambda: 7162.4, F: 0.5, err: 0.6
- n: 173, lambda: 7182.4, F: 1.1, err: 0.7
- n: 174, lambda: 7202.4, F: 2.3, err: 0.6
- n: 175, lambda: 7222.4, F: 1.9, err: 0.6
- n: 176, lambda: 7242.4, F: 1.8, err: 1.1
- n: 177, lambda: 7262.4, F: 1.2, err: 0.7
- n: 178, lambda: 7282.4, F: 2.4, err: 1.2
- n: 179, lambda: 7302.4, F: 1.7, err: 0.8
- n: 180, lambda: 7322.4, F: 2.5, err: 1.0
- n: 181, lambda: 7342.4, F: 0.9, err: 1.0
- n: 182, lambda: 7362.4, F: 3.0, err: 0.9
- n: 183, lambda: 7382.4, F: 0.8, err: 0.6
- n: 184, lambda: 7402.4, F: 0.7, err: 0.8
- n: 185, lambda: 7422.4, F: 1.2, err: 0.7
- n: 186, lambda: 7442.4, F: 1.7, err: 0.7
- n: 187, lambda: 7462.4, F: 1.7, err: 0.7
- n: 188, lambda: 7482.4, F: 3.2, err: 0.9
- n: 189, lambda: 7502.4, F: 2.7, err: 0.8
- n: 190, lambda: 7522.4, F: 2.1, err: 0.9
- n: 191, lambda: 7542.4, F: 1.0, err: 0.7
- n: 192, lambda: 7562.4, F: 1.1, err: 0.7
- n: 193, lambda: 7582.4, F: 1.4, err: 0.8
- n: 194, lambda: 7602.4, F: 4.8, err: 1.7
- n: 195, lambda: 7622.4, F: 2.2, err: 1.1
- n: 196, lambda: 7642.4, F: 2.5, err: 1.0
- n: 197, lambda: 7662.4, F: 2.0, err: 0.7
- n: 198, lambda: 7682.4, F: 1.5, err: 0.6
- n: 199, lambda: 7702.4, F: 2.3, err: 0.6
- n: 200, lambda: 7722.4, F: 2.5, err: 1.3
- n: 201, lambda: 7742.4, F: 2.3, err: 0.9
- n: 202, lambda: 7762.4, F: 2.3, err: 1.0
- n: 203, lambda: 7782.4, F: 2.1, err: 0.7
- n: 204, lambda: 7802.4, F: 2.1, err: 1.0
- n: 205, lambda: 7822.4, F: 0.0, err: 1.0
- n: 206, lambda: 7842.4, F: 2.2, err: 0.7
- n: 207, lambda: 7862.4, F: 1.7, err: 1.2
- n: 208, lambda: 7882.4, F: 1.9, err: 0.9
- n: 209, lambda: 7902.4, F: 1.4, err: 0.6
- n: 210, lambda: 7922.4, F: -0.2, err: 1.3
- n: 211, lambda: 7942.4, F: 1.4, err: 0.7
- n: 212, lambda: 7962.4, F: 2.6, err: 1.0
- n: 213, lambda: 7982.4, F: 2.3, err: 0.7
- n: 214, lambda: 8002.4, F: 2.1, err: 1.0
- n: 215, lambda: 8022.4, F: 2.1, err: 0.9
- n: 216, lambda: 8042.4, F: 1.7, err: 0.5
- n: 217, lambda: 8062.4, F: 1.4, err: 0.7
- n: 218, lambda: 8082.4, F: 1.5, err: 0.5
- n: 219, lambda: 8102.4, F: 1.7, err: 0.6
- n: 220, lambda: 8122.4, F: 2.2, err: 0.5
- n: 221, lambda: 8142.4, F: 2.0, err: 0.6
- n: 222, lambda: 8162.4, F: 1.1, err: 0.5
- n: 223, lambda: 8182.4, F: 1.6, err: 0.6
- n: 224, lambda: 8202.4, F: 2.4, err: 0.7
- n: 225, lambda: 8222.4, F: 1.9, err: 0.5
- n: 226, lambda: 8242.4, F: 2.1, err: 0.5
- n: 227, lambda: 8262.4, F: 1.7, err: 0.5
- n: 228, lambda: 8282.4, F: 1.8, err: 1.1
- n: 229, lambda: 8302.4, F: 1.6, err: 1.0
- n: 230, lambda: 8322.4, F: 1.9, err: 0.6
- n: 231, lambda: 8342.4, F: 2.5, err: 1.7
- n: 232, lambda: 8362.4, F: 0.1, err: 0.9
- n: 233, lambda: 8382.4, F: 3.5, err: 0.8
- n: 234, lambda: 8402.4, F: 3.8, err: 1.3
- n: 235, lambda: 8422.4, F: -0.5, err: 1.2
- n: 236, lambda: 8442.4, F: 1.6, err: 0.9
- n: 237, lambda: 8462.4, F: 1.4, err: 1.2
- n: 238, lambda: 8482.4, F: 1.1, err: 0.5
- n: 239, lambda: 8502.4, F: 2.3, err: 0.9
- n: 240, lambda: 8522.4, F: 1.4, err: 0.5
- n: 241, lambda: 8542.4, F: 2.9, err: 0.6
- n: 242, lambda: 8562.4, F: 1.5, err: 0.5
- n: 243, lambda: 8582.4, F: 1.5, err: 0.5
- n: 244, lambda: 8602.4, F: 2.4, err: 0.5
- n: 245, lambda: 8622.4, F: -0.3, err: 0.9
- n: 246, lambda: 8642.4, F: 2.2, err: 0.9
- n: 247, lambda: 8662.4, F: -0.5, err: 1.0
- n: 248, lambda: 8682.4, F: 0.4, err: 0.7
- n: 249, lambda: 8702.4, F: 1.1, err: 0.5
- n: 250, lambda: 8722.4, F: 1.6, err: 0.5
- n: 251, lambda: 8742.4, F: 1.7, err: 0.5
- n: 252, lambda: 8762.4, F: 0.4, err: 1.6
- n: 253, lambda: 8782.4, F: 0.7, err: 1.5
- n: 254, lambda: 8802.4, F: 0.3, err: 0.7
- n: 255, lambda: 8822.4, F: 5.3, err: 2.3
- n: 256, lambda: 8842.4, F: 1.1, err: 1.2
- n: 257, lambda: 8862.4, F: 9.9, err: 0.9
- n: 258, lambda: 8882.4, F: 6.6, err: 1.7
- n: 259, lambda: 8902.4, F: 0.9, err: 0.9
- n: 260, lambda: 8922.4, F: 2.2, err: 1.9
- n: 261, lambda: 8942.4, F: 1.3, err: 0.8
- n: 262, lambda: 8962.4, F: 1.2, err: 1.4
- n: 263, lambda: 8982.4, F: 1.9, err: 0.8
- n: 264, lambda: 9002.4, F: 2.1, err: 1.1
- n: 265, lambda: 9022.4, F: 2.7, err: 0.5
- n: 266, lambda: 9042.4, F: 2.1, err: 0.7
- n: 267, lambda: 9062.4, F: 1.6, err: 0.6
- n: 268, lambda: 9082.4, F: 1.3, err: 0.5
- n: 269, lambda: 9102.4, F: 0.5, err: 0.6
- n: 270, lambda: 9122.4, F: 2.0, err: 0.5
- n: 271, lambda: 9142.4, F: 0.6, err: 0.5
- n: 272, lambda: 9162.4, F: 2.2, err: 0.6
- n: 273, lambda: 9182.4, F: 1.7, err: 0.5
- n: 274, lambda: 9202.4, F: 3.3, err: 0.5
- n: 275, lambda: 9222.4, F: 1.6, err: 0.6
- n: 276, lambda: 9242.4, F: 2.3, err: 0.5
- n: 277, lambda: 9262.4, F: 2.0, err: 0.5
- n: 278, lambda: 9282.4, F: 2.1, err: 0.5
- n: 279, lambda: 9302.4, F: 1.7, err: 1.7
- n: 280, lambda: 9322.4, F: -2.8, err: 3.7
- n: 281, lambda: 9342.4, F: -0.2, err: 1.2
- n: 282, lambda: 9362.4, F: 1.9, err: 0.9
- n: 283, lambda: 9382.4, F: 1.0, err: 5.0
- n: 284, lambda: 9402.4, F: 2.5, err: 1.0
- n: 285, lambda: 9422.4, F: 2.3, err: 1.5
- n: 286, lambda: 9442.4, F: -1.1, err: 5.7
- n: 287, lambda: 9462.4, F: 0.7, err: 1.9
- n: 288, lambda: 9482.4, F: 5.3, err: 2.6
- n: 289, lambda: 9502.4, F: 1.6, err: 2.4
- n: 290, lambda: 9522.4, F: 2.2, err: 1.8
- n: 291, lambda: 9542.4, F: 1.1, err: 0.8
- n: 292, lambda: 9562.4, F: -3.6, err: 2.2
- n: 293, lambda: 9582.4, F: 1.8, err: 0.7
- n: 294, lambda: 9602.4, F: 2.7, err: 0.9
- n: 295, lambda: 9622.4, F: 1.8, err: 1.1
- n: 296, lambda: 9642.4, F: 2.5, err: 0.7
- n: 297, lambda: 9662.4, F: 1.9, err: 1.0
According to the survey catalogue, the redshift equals 1.379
